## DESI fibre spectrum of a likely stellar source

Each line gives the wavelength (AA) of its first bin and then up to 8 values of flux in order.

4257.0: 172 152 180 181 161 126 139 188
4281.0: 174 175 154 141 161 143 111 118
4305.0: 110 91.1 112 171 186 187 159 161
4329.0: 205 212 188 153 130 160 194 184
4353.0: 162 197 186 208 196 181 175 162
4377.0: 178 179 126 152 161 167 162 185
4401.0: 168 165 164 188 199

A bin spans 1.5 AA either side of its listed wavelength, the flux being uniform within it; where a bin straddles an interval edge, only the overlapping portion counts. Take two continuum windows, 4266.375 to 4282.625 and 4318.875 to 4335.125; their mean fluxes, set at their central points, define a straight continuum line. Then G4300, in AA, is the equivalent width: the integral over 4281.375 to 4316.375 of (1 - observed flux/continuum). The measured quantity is 6.8 AA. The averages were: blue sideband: 159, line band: 138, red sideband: 185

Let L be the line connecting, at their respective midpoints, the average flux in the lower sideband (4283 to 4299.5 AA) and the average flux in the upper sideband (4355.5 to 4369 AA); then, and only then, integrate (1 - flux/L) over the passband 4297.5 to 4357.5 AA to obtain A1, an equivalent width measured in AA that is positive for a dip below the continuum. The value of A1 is 4.56 AA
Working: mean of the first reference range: 149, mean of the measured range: 160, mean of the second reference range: 194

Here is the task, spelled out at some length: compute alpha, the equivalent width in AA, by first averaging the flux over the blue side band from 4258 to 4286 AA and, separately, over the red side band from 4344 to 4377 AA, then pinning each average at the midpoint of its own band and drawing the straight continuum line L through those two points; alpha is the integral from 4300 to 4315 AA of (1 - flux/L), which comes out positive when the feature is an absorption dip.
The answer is 4.7 AA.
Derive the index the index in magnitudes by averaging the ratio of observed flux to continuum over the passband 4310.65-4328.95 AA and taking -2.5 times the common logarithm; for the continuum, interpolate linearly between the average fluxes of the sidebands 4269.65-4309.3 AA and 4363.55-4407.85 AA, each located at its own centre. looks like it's -0.13 mag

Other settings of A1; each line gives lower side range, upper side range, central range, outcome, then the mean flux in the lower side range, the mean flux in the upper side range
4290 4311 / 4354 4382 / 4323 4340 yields -3.35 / 123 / 183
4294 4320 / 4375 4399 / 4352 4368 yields -3.79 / 134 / 163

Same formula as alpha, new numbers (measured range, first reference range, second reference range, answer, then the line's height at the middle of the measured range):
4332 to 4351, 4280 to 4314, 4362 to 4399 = -2.1 AA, 154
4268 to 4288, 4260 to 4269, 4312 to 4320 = 1.6 AA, 173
